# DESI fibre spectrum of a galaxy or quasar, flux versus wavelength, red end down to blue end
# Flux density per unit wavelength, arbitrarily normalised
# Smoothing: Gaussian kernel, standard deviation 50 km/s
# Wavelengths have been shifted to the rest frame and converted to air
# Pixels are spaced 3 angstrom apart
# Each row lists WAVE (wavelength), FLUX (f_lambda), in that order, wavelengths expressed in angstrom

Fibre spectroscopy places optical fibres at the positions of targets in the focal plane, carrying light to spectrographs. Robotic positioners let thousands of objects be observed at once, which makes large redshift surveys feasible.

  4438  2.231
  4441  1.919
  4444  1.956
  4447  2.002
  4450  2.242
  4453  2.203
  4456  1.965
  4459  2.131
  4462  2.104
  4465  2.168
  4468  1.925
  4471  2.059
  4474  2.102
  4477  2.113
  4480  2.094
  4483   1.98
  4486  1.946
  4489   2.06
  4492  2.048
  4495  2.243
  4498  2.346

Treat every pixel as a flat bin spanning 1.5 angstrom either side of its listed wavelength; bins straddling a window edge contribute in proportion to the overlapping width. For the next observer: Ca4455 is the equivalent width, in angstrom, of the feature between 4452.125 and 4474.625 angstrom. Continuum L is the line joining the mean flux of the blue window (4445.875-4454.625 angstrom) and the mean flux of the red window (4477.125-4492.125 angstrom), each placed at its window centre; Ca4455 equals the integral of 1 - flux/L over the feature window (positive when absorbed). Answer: 0.30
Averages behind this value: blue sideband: 2.15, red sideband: 2.03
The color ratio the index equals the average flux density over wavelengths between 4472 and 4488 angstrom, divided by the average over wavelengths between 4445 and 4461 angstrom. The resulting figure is 0.97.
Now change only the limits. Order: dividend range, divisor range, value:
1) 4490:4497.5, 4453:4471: 1.05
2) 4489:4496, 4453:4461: 1.02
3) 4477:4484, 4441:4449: 1.04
